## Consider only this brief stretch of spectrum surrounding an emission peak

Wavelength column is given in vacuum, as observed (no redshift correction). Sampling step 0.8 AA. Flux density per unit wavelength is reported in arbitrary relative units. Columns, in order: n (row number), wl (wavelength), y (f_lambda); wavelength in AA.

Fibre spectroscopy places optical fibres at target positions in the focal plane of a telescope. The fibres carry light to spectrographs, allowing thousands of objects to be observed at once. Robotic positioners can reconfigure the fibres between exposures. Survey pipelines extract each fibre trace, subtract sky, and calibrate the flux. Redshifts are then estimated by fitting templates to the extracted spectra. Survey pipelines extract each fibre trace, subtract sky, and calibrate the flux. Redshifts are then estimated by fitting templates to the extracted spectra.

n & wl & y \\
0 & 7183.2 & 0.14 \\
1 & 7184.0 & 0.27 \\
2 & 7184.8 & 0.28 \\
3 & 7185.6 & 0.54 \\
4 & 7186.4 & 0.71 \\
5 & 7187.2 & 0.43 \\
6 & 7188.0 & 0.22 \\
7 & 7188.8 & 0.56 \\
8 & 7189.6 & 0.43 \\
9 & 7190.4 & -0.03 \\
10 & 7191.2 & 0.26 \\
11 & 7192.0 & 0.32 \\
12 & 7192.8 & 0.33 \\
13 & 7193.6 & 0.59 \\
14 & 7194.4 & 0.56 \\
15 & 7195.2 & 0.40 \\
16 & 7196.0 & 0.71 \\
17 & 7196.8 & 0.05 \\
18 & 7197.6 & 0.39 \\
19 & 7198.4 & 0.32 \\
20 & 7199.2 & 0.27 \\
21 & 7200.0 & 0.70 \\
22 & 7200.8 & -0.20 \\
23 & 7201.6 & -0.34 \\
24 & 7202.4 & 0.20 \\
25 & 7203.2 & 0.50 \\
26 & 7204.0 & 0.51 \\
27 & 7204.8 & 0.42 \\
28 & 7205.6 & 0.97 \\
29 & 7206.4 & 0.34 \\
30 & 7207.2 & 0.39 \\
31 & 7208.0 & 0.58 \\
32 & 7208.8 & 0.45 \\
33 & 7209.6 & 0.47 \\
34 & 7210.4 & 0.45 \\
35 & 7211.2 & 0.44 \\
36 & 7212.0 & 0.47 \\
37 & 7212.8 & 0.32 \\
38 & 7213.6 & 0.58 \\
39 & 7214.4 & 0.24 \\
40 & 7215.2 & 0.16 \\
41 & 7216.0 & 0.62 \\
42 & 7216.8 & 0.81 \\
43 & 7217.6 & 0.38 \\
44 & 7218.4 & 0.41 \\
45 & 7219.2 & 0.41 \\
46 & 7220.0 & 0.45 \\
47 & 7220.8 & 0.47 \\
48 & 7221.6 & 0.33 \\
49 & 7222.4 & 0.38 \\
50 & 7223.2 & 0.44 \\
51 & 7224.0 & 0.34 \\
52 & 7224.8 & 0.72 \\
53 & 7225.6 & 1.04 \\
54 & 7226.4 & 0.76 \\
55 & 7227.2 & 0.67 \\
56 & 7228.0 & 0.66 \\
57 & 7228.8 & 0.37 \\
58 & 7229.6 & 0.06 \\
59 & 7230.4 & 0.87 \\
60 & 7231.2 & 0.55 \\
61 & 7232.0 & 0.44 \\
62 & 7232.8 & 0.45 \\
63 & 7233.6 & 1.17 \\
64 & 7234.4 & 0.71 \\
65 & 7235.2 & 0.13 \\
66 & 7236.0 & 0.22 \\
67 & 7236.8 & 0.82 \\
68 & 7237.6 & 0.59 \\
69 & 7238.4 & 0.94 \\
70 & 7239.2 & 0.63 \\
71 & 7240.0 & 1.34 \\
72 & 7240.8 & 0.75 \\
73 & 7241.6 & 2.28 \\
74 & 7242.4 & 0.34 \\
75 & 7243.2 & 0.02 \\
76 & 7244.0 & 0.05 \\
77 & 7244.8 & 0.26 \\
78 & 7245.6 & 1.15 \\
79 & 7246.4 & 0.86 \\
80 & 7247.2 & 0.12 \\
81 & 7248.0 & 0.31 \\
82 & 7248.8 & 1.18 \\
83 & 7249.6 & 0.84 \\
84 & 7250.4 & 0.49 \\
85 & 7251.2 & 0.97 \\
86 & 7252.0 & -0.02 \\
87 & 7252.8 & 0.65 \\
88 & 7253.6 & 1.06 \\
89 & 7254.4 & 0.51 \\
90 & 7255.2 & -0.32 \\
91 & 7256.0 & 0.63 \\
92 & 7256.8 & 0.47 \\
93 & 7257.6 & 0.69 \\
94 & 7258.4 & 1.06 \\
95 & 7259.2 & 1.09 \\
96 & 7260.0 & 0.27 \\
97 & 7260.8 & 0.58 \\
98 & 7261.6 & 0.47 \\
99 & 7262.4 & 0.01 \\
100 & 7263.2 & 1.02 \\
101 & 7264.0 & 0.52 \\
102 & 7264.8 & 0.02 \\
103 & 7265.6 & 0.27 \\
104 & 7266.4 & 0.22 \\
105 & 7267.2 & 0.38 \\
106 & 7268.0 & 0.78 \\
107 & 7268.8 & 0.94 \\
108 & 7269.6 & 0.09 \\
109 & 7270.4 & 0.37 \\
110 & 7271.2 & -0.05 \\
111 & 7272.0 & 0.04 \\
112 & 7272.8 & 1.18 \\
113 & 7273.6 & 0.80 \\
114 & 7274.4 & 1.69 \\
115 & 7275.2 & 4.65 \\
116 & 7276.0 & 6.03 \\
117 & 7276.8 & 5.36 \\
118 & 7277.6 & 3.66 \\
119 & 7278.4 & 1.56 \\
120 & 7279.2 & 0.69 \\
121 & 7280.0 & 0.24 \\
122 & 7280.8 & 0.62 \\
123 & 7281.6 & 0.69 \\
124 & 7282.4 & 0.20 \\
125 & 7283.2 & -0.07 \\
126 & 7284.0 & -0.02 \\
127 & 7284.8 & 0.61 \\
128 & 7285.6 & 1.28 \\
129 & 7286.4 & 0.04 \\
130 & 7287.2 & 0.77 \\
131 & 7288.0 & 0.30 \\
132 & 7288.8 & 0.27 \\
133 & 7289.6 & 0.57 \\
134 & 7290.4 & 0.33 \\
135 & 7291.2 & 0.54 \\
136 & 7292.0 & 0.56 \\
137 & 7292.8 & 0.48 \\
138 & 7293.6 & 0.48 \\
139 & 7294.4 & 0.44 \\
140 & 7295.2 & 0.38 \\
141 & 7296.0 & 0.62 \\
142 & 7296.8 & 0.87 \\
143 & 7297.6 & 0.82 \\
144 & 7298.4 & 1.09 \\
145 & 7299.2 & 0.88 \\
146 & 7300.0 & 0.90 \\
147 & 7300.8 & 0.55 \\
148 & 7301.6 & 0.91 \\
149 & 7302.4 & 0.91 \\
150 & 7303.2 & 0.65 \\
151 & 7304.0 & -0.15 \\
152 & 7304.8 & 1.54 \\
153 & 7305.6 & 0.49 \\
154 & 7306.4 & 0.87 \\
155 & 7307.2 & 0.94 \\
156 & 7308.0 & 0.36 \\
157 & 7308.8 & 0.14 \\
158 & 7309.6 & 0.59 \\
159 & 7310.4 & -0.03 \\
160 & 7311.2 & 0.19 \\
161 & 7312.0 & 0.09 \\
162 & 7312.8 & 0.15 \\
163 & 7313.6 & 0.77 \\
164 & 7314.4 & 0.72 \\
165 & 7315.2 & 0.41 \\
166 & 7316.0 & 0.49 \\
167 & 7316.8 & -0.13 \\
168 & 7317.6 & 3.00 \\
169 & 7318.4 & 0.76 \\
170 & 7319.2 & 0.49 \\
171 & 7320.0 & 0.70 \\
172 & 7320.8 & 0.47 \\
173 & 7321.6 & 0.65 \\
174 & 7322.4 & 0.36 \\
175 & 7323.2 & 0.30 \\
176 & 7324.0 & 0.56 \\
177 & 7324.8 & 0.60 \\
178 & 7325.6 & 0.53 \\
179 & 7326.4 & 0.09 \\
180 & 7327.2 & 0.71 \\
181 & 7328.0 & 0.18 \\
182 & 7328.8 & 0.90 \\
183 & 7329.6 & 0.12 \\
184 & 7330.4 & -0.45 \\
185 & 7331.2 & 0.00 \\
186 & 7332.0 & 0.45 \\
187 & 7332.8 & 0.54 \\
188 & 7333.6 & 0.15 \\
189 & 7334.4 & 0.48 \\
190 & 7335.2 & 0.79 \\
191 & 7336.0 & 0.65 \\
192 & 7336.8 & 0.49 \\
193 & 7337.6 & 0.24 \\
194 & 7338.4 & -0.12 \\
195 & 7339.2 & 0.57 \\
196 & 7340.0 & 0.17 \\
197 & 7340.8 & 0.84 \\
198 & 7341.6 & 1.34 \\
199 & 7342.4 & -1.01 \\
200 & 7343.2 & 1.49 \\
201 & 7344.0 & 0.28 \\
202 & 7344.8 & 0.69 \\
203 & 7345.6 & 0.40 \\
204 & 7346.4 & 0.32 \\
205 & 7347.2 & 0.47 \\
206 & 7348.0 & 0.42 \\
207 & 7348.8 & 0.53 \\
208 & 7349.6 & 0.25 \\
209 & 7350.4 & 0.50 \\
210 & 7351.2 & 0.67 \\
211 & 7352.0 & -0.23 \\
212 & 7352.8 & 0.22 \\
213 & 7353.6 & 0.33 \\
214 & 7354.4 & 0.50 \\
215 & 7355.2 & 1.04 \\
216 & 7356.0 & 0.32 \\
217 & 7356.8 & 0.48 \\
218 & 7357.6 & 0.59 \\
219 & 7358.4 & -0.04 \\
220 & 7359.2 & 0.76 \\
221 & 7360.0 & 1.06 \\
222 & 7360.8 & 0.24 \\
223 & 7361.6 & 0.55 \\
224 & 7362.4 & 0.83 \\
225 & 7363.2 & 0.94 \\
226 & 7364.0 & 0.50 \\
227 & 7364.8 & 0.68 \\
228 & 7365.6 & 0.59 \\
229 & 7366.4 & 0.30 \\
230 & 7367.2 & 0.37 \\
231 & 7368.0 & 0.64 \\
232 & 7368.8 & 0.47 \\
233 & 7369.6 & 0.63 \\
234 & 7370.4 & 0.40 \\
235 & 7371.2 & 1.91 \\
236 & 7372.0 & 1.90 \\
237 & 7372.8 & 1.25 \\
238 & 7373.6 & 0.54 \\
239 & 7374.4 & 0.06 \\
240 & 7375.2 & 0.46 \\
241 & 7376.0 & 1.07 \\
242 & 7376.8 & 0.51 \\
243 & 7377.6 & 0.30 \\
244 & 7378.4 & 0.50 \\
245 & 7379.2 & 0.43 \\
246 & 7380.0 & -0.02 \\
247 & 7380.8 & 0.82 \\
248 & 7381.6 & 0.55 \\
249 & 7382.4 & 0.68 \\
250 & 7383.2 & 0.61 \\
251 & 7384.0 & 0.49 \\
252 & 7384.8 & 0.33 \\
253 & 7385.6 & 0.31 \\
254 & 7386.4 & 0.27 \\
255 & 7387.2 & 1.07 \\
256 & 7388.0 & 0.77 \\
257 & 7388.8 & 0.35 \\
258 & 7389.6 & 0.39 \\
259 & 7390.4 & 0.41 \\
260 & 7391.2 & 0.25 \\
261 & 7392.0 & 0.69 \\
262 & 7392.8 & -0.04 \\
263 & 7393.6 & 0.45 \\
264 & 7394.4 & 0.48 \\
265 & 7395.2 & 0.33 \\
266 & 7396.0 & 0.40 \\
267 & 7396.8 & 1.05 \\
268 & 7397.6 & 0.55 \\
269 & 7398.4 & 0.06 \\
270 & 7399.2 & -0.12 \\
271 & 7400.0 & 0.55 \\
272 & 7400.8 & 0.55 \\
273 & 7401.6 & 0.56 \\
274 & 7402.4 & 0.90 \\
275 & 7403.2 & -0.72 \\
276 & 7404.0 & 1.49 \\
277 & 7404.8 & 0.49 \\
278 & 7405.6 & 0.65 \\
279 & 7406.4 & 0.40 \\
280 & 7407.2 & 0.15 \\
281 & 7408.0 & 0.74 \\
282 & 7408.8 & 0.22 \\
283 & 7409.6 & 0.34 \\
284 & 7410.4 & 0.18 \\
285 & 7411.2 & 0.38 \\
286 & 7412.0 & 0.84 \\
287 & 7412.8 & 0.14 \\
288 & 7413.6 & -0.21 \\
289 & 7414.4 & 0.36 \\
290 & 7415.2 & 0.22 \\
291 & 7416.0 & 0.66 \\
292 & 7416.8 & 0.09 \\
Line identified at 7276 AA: H-alpha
